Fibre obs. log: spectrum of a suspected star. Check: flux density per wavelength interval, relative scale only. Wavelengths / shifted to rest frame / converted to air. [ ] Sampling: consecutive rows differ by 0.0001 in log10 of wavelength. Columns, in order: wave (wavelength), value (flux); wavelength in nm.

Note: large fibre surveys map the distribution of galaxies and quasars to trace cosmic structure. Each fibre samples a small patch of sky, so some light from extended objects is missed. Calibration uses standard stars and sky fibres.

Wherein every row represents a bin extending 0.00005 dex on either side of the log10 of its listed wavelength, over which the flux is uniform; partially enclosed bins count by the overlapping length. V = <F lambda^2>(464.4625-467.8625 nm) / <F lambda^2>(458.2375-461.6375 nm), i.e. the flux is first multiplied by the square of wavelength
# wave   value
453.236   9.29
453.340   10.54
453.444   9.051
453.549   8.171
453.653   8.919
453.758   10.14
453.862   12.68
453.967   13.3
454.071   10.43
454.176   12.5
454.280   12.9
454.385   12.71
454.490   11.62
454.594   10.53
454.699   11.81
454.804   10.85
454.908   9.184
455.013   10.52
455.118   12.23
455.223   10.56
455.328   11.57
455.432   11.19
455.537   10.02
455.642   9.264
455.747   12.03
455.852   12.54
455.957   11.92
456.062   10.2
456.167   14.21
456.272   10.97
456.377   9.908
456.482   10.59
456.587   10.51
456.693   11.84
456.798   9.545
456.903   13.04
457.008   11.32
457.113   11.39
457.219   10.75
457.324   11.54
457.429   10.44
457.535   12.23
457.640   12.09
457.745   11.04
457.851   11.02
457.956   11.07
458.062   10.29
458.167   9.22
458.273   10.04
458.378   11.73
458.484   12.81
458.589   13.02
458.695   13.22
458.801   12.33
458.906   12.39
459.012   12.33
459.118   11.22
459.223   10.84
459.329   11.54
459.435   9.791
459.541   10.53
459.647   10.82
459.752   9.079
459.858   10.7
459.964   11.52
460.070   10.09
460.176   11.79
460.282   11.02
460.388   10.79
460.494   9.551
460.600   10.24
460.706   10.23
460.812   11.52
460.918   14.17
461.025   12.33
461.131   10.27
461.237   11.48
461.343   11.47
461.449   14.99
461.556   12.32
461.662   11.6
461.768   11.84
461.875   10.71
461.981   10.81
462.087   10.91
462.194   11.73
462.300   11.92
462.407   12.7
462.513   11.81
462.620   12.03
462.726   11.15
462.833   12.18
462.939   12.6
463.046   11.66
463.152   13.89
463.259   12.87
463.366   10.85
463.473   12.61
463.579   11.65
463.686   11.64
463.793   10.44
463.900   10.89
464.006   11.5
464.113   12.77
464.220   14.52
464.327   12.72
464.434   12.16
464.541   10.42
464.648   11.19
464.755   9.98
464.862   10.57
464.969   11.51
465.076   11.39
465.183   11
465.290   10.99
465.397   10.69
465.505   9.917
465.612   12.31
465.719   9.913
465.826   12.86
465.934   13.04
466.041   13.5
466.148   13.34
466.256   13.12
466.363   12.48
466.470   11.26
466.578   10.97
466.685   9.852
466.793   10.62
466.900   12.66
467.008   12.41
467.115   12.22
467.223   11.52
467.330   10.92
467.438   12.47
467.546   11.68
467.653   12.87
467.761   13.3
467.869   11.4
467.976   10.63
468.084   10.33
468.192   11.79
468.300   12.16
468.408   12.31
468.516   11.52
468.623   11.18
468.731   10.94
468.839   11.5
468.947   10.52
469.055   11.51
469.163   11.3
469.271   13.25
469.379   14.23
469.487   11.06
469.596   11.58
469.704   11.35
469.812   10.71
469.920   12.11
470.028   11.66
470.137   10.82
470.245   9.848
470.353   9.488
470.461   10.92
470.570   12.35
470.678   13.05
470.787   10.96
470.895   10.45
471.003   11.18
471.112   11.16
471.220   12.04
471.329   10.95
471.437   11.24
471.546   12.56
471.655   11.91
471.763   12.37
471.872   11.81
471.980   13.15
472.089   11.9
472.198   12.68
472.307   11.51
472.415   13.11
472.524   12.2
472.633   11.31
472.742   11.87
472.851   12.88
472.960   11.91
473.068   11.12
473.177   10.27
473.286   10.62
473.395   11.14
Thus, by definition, 1.04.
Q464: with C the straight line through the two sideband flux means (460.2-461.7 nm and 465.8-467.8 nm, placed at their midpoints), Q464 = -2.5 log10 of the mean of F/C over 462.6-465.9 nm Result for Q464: 0.02 mag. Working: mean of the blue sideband 11.6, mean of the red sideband 12.1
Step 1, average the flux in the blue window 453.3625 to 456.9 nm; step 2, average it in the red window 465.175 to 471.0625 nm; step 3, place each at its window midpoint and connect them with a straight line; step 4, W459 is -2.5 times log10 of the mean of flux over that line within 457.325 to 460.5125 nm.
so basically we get 0.005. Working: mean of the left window 11.1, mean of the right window 11.6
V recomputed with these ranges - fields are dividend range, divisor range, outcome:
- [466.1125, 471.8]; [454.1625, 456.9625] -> 1.09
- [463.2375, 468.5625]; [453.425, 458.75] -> 1.09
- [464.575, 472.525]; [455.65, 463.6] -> 1.05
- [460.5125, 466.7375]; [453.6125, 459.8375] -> 1.07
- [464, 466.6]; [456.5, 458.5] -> 1.10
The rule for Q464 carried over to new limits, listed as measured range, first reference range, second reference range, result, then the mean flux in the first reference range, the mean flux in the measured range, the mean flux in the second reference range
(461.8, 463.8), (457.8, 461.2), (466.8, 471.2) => -0.048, 11.2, 11.8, 11.6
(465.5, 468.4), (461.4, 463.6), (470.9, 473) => 0.011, 12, 11.9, 11.9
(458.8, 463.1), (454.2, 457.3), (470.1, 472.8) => -0.005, 11.2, 11.4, 11.6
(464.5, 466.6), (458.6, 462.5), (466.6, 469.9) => 0.004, 11.4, 11.5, 11.7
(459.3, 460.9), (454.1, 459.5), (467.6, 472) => 0.071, 11.3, 10.7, 11.6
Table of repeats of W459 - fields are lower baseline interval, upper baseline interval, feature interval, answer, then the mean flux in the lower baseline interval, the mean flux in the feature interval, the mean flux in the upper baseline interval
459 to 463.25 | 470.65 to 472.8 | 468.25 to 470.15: 0.009 mag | 11.5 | 11.7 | 11.9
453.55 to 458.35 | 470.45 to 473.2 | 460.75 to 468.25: -0.026 mag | 11.1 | 11.8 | 11.8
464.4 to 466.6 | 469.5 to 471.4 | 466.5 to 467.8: -0.030 mag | 11.6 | 11.8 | 11.2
